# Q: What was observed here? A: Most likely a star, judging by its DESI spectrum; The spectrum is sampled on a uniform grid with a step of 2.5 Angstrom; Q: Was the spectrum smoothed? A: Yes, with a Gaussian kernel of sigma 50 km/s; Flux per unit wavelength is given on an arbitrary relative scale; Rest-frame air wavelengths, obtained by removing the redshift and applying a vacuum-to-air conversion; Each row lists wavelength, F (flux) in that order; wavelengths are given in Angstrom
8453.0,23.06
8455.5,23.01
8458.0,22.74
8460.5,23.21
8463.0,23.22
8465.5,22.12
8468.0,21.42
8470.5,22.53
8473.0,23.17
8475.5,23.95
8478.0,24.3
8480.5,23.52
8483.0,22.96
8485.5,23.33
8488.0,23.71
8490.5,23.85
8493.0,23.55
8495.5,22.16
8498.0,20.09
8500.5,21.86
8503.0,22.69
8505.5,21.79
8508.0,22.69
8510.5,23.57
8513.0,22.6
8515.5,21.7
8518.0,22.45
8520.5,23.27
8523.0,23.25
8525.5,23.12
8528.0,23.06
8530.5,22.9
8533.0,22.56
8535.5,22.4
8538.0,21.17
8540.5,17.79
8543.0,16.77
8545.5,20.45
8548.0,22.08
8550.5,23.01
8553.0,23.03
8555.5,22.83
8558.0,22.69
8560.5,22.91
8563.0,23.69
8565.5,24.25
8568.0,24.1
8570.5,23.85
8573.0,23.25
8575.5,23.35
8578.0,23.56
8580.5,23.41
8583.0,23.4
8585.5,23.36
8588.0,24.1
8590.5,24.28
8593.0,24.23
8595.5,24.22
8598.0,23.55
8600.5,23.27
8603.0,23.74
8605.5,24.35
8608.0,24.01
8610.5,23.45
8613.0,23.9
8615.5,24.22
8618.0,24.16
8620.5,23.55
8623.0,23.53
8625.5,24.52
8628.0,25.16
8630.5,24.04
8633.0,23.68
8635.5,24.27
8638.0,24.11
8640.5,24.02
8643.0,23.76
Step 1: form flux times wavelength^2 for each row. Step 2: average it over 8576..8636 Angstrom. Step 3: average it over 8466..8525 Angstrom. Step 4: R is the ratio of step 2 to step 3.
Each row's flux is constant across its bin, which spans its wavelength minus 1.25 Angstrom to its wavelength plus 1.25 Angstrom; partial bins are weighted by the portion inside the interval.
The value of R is 1.08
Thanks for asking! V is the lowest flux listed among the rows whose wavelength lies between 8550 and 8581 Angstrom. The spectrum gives 22.69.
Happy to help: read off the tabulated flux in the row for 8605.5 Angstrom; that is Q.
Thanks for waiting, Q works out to 24.35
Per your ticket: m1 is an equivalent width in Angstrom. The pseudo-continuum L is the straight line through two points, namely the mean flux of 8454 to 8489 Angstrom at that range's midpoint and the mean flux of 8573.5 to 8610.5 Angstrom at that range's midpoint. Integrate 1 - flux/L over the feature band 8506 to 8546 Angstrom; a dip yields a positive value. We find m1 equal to 2.56 Angstrom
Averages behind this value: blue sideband 23.1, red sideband 23.8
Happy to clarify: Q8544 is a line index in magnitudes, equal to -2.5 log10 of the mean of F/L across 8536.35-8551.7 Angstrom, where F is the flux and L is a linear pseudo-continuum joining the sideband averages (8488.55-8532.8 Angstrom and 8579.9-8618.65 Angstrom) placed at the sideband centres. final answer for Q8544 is 0.14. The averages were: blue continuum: 22.6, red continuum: 23.9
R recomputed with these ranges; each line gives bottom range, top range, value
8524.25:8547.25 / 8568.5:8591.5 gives 1.13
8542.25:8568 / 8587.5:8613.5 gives 1.08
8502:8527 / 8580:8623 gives 1.07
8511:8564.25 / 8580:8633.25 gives 1.10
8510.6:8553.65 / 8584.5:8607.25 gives 1.11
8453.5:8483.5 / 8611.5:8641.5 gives 1.09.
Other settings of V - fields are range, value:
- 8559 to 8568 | 22.91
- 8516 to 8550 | 16.77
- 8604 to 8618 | 23.45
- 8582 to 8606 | 23.27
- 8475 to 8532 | 20.09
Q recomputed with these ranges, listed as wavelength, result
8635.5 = 24.27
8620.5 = 23.55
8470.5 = 22.53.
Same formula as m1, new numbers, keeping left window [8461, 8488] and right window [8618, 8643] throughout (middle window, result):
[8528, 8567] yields 2.65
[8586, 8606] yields -0.06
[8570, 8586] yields 0.21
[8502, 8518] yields 0.56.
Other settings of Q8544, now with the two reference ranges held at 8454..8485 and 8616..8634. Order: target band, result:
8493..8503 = 0.07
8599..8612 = 0.01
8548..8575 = 0.02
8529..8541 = 0.09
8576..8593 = 0.01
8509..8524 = 0.03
